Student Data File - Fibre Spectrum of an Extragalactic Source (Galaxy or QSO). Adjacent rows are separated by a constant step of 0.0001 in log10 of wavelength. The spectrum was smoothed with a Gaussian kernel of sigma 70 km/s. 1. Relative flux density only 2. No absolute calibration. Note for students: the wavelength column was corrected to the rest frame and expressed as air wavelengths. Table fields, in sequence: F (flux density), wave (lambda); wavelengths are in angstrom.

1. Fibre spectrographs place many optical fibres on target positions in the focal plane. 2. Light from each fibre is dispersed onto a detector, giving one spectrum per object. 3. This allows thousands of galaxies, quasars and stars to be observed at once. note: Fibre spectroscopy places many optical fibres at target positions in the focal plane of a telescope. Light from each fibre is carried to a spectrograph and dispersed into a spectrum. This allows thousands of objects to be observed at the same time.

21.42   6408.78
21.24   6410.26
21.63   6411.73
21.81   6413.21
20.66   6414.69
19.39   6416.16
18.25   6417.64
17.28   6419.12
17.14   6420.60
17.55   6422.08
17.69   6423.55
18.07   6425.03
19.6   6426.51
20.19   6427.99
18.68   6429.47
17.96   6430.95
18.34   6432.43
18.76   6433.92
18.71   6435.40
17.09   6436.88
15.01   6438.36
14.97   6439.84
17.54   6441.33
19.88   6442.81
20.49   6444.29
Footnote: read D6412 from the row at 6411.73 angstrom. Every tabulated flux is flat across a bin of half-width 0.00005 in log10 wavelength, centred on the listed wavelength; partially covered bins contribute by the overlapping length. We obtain 21.63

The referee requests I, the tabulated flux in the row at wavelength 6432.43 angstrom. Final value 18.34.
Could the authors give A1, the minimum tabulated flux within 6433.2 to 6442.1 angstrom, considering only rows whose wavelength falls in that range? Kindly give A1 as 14.97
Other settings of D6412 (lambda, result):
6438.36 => 15.01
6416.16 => 19.39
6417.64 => 18.25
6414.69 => 20.66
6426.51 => 19.6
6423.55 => 17.69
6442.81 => 19.88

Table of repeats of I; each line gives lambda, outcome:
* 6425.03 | 18.07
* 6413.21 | 21.81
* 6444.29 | 20.49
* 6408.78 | 21.42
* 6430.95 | 17.96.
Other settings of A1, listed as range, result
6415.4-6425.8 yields 17.14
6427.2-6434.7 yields 17.96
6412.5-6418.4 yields 18.25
